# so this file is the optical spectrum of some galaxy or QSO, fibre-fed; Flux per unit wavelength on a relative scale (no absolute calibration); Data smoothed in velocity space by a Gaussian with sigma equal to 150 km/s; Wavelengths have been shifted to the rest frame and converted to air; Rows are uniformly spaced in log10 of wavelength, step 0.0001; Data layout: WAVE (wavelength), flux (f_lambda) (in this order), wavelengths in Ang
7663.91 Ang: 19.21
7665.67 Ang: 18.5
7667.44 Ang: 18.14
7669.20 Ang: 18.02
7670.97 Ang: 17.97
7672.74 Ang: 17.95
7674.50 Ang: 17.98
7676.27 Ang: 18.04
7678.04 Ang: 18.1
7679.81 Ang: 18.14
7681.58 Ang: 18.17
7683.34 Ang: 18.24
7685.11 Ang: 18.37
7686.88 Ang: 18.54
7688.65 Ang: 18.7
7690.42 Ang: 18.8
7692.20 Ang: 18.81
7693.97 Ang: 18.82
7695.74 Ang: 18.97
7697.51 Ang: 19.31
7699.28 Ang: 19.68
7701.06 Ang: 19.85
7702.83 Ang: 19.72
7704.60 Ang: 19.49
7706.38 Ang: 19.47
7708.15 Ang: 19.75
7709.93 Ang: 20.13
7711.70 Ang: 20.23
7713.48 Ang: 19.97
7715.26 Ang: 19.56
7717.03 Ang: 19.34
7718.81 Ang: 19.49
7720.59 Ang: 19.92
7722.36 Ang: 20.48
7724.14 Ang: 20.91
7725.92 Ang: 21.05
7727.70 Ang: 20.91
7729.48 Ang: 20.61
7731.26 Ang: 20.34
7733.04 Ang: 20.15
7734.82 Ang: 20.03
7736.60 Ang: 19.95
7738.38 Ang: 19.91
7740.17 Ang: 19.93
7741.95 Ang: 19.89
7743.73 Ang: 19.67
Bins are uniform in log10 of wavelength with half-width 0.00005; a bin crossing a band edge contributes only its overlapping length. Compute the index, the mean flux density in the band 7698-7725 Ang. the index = 19.9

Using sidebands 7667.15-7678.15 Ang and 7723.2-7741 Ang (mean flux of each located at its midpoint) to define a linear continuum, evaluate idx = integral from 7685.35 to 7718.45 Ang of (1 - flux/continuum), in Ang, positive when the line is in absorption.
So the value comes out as -0.35 Ang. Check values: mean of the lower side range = 18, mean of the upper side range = 20.4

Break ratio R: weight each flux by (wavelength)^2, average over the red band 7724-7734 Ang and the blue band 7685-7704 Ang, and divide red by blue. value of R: 1.09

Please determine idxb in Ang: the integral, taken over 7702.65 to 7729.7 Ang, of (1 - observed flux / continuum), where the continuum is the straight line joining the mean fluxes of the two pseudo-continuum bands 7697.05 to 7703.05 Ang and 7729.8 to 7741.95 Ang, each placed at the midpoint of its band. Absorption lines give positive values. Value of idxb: -0.3 Ang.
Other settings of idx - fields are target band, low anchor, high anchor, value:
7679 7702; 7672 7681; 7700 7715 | 0.0 Ang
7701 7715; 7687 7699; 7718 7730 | -0.1 Ang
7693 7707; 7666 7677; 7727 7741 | -0.3 Ang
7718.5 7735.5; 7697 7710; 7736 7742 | -0.5 Ang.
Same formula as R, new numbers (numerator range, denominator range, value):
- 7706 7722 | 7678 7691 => 1.08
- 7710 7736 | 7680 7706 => 1.07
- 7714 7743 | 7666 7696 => 1.11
